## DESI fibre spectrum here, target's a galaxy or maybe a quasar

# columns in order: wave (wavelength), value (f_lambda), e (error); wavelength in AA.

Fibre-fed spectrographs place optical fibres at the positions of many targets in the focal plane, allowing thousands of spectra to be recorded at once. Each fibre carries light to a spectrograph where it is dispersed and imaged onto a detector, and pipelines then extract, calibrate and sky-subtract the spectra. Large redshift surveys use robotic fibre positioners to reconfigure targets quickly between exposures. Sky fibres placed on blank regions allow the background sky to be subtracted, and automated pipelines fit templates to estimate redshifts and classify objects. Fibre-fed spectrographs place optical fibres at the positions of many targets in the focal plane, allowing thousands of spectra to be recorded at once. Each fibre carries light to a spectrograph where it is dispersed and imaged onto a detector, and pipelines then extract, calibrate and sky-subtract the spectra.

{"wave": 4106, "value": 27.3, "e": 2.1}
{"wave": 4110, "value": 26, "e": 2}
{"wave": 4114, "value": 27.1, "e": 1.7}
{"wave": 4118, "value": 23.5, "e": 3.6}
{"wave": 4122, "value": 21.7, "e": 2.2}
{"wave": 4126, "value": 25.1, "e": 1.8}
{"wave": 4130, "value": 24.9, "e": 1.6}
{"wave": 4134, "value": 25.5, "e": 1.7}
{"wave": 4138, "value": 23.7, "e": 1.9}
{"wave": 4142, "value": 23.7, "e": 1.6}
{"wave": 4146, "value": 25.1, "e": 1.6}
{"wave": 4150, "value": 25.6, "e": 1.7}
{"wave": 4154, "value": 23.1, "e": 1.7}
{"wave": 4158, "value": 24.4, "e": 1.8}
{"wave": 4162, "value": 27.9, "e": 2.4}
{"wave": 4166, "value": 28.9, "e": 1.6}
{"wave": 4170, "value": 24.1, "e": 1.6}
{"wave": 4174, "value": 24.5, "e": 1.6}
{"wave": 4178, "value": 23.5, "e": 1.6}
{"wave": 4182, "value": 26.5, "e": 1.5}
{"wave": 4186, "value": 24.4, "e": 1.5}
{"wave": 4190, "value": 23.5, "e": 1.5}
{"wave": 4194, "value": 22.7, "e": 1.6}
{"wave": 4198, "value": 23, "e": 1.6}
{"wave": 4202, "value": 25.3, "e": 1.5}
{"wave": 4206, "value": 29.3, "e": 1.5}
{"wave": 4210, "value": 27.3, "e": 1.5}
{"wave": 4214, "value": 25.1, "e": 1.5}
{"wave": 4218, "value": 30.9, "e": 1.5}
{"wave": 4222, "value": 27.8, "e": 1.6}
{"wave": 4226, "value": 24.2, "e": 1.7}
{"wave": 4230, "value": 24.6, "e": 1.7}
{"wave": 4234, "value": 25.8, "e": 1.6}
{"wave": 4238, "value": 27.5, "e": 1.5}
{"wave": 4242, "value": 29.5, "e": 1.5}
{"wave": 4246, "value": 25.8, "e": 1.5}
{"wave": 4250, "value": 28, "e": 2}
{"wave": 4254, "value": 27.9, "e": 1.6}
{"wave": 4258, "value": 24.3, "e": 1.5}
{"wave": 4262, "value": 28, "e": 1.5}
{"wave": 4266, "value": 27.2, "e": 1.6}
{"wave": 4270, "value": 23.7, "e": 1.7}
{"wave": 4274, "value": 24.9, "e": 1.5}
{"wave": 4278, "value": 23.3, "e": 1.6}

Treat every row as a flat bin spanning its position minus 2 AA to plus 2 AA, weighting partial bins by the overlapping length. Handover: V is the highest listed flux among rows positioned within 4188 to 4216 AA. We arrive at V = 29.3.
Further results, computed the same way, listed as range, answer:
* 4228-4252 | 29.5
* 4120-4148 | 25.5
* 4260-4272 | 28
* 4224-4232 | 24.6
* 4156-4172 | 28.9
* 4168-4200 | 26.5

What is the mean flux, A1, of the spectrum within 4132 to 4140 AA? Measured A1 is 24.6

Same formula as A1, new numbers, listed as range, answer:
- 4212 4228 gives 27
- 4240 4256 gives 27.8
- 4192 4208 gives 25.1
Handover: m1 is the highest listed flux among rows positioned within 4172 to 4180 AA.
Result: 24.5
